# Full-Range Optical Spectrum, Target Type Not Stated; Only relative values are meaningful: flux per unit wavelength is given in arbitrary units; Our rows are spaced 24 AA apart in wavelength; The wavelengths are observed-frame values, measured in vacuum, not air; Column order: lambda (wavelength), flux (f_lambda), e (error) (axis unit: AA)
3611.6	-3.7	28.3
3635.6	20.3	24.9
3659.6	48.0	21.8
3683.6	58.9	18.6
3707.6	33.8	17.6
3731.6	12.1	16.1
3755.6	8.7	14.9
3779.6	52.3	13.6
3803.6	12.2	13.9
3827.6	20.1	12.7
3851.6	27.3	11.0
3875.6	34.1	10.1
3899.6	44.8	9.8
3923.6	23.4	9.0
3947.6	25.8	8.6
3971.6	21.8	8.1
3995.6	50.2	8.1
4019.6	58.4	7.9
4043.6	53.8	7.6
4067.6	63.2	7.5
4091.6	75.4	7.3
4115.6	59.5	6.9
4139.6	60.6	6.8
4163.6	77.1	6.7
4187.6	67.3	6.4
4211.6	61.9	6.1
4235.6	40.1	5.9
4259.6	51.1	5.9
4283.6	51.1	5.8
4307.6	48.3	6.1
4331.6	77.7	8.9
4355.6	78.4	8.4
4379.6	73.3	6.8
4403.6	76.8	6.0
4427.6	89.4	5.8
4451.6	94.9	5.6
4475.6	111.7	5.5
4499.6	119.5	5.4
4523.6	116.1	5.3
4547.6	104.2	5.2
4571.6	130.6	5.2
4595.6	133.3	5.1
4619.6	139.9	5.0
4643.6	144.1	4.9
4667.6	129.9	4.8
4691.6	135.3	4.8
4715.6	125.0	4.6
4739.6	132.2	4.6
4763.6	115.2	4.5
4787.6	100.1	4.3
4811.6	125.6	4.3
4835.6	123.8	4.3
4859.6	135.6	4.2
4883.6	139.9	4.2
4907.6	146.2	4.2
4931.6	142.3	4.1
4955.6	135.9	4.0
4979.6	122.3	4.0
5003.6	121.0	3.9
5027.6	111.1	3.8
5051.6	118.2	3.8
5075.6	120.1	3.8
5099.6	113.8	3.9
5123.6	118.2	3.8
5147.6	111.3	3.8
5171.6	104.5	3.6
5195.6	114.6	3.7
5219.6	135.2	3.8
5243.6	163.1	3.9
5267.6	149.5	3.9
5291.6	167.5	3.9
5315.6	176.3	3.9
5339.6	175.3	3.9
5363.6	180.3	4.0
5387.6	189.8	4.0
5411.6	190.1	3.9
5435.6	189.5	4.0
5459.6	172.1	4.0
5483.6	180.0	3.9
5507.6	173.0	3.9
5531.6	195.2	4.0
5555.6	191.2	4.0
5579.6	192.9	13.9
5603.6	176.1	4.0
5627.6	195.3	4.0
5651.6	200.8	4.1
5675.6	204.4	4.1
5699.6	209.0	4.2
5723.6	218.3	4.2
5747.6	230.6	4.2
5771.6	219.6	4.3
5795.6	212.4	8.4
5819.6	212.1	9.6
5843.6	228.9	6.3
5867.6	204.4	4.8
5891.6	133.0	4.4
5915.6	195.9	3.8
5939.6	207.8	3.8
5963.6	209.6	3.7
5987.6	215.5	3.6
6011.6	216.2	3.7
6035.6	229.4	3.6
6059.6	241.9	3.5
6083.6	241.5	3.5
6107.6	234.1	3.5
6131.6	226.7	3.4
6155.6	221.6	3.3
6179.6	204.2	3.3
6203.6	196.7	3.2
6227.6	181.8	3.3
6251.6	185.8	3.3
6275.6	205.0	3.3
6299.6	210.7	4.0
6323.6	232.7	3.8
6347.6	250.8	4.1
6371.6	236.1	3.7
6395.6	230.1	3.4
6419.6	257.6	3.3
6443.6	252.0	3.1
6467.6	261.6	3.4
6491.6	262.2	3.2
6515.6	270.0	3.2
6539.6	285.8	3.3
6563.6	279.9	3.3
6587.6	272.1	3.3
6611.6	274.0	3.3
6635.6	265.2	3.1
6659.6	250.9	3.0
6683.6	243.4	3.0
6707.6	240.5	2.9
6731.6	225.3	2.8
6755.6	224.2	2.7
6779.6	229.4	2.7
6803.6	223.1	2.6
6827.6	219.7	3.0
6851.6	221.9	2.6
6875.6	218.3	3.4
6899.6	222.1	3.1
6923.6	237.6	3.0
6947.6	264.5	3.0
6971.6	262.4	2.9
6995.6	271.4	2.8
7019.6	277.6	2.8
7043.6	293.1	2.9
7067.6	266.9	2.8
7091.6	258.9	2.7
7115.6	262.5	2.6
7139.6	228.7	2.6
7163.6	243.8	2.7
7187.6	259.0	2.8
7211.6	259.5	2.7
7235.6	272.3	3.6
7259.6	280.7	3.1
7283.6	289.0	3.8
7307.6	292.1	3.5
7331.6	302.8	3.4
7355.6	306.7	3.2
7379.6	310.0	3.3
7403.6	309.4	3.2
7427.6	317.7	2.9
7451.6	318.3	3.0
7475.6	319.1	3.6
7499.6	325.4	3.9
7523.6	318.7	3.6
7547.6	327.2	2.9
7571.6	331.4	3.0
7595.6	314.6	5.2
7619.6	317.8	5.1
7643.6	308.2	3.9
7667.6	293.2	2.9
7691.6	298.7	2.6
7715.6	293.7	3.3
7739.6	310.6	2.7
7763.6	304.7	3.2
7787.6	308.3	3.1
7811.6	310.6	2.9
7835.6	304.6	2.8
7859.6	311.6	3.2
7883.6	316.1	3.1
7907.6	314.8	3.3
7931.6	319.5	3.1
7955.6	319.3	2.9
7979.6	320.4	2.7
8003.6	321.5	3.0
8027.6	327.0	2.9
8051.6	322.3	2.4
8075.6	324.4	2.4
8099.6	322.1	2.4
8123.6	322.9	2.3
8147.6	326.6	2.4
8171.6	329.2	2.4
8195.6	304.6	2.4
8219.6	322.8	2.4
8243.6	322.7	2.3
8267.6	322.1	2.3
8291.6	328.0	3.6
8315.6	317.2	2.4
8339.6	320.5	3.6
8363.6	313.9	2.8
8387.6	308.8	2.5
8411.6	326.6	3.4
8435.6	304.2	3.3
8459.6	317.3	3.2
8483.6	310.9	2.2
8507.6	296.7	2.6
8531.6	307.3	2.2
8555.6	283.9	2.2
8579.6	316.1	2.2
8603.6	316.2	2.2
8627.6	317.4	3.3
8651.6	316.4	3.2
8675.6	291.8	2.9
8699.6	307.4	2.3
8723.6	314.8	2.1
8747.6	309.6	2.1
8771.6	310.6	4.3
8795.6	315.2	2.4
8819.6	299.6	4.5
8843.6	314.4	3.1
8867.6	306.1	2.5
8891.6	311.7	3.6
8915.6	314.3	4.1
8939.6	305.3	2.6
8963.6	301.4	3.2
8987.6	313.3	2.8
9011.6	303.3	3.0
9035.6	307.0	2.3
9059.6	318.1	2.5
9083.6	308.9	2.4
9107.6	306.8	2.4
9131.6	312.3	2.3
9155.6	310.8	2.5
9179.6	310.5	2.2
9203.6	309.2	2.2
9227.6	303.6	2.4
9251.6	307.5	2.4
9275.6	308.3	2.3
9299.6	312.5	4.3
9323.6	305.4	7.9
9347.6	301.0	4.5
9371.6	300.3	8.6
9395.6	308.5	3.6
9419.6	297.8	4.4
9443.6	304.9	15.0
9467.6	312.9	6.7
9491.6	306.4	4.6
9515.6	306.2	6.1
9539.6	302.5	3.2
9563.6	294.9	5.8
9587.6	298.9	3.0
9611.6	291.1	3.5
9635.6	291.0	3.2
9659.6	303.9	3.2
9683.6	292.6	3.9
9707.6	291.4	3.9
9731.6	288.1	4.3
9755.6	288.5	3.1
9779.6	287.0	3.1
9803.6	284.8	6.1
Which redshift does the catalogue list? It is 0.00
